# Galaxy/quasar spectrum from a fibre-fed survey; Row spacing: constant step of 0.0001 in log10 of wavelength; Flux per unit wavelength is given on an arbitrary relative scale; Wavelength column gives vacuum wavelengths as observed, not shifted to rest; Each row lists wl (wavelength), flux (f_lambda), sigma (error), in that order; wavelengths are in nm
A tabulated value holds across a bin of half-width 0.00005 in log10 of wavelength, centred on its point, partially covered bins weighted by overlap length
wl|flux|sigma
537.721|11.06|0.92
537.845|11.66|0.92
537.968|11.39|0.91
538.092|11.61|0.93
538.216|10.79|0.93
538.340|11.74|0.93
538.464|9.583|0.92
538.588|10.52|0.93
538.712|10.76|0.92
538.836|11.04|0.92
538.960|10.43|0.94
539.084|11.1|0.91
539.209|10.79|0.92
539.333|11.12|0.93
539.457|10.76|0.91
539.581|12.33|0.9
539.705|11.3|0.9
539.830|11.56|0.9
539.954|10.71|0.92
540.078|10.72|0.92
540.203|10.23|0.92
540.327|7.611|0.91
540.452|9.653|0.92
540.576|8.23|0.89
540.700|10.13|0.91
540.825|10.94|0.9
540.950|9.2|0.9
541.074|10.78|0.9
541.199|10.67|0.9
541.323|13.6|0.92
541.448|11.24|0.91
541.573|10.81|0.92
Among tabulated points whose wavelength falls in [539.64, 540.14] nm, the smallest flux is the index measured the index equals 10.71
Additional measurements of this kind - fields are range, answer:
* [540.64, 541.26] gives 9.2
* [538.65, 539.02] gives 10.43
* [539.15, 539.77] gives 10.76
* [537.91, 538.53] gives 9.583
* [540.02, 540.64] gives 7.611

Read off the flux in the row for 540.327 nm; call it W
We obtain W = 7.611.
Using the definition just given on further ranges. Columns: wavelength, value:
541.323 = 13.6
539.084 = 11.1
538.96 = 10.43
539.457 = 10.76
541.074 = 10.78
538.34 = 11.74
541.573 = 10.81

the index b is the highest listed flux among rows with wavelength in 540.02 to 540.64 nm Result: 10.72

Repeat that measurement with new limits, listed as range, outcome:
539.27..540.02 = 12.33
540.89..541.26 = 10.78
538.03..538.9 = 11.74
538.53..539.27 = 11.1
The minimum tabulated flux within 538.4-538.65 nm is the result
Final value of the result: 9.583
